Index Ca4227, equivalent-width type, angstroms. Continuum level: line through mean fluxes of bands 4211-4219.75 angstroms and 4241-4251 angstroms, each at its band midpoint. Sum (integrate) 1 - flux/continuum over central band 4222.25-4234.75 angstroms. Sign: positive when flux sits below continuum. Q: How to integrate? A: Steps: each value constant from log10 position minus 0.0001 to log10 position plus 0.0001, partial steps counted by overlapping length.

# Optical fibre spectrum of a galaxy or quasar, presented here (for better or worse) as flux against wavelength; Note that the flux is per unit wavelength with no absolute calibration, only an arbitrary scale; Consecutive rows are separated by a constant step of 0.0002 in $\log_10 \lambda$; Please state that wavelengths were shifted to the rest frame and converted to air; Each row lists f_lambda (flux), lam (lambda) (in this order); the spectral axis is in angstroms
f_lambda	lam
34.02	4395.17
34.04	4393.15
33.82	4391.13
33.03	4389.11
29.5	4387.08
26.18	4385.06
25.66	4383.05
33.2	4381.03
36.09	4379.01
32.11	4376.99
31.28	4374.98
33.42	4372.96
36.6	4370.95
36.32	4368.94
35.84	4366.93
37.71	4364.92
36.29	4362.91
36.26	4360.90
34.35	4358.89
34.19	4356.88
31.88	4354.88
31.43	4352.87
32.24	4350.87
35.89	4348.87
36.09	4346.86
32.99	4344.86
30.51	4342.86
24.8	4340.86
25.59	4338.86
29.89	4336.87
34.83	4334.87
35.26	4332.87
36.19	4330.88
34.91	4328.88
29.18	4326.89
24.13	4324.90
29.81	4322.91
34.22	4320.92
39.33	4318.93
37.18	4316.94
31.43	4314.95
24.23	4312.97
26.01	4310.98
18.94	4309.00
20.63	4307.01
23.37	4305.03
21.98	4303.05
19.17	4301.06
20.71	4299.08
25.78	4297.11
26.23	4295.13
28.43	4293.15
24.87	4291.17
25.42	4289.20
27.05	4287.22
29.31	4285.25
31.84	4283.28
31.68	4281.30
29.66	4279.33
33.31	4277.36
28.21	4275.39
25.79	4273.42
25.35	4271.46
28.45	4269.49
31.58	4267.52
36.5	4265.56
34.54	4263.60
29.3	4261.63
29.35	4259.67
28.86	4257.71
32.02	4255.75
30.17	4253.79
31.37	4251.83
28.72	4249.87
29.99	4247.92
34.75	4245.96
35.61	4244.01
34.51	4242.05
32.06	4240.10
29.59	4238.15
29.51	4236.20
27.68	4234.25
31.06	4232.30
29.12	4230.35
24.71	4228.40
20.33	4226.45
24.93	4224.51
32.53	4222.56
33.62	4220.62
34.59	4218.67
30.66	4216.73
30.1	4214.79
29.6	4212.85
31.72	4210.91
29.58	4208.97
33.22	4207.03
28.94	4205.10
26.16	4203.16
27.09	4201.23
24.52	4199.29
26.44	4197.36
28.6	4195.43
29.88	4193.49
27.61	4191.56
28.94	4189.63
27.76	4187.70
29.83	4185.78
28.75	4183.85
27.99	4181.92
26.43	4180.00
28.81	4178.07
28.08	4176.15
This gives 2.0 angstroms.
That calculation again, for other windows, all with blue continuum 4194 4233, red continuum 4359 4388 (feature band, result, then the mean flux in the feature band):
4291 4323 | 5.03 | 26.6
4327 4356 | 0.20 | 32.2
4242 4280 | -0.80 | 30.8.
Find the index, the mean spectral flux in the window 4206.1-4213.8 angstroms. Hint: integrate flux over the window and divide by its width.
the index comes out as 31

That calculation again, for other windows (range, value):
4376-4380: 34.1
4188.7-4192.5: 28.3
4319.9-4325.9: 29.4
